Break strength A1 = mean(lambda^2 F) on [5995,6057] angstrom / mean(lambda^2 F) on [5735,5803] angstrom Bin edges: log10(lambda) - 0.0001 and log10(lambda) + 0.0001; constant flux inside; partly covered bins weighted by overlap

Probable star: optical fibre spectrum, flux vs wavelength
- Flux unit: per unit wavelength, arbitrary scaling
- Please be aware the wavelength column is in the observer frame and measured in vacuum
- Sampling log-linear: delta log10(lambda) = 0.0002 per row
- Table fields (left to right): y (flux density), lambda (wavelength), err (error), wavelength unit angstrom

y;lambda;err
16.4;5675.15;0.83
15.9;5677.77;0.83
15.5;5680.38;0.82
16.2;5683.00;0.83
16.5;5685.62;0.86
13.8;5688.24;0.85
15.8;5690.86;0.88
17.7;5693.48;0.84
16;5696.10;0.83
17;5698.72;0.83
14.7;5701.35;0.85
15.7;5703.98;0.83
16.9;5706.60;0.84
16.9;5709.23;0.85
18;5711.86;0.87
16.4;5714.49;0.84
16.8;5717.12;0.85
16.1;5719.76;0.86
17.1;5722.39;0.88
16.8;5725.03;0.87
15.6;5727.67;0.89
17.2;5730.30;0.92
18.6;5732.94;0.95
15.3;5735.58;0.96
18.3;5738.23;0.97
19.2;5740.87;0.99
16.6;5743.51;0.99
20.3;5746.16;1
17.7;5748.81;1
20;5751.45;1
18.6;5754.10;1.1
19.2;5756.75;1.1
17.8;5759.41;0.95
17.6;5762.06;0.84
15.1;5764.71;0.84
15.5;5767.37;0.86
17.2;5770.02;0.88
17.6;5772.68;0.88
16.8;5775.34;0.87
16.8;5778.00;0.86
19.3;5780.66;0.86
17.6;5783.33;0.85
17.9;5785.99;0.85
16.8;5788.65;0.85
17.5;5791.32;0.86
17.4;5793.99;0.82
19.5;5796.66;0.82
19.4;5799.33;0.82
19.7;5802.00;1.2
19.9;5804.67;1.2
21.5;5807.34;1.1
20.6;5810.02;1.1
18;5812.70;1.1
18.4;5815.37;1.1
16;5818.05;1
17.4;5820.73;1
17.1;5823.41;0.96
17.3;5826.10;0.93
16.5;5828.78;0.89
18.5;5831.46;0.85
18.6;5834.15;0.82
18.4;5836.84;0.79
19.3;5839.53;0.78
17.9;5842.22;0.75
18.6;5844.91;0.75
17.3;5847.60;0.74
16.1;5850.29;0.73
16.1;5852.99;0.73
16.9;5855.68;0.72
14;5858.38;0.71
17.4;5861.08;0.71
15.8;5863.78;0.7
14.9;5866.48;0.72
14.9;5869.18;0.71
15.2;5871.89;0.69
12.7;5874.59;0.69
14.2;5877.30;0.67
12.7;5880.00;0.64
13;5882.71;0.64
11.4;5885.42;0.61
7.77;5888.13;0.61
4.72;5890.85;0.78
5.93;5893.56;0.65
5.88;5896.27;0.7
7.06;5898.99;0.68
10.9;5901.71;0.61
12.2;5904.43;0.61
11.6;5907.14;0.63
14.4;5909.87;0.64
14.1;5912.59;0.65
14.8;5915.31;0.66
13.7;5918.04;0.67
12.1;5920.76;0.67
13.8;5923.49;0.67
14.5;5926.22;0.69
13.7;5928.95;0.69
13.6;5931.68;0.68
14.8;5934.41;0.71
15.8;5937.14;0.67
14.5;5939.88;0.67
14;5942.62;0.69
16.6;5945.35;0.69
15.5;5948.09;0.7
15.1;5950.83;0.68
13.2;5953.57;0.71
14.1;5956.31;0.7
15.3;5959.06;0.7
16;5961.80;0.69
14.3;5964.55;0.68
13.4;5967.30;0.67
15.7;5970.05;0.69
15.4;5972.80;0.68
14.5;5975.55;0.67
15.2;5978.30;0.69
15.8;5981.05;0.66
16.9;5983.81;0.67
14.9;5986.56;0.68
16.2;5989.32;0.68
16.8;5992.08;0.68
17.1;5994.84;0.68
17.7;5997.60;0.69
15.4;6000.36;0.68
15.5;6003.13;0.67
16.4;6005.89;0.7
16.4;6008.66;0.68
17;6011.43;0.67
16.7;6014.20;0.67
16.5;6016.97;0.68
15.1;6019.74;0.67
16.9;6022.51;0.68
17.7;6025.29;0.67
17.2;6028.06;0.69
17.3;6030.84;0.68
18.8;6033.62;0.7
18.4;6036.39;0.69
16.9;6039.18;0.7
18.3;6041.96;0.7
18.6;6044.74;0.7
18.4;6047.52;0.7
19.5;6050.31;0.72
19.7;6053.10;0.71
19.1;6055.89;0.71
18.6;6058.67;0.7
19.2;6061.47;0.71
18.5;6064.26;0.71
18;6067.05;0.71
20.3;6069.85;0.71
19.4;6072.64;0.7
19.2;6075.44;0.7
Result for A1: 1.1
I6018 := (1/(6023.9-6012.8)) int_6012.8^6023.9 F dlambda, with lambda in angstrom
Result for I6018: 16.3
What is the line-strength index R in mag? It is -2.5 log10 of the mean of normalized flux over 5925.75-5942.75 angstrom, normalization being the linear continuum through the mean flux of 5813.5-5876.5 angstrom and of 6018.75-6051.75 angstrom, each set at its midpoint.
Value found 0.19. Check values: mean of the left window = 16.7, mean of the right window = 17.8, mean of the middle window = 14.4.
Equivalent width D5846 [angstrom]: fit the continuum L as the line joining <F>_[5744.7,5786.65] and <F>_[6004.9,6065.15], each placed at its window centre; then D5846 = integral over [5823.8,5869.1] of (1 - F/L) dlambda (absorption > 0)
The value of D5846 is 1.9 angstrom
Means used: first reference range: 17.8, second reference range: 17.8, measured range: 17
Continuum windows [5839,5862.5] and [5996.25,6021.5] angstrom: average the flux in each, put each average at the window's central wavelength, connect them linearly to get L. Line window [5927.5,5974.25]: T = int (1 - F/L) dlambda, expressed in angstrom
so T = 5.06 angstrom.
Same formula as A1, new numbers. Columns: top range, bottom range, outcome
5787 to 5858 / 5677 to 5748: 1.12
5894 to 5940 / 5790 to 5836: 0.71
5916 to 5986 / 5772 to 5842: 0.85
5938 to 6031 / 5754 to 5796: 0.97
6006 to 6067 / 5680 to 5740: 1.21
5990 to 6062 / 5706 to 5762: 1.10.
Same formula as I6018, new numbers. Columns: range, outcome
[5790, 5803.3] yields 18.7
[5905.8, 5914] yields 13.4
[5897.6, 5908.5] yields 10.4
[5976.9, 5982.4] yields 15.5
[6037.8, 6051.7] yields 18.3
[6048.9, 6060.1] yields 19.2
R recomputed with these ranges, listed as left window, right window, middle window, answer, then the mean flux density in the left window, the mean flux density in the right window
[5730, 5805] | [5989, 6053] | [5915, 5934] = 0.26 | 17.9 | 17.2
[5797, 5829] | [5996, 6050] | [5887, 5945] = 0.43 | 18.6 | 17.2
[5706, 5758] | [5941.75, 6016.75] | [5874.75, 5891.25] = 0.42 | 17.6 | 15.6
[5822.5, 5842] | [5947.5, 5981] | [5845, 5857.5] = 0.05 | 18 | 14.8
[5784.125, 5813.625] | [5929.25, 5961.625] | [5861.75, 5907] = 0.42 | 18.9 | 14.8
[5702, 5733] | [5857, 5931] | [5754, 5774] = -0.11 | 16.7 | 12.4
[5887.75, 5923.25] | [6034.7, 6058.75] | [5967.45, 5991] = -0.05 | 10.6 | 18.6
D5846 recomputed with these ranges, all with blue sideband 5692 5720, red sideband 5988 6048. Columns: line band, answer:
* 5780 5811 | -4.1 angstrom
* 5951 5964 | 1.8 angstrom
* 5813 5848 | -2.2 angstrom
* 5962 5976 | 1.8 angstrom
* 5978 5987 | 0.6 angstrom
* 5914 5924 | 2.0 angstrom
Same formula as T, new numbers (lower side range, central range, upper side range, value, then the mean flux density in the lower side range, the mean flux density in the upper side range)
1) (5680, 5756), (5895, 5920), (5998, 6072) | 8.3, 17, 17.7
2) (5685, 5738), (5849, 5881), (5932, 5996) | 1.3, 16.5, 15.2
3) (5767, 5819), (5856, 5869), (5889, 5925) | -1.8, 18.2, 10.8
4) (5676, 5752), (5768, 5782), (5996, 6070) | -0.4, 16.8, 17.7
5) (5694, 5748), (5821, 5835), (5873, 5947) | -3.2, 17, 12.3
